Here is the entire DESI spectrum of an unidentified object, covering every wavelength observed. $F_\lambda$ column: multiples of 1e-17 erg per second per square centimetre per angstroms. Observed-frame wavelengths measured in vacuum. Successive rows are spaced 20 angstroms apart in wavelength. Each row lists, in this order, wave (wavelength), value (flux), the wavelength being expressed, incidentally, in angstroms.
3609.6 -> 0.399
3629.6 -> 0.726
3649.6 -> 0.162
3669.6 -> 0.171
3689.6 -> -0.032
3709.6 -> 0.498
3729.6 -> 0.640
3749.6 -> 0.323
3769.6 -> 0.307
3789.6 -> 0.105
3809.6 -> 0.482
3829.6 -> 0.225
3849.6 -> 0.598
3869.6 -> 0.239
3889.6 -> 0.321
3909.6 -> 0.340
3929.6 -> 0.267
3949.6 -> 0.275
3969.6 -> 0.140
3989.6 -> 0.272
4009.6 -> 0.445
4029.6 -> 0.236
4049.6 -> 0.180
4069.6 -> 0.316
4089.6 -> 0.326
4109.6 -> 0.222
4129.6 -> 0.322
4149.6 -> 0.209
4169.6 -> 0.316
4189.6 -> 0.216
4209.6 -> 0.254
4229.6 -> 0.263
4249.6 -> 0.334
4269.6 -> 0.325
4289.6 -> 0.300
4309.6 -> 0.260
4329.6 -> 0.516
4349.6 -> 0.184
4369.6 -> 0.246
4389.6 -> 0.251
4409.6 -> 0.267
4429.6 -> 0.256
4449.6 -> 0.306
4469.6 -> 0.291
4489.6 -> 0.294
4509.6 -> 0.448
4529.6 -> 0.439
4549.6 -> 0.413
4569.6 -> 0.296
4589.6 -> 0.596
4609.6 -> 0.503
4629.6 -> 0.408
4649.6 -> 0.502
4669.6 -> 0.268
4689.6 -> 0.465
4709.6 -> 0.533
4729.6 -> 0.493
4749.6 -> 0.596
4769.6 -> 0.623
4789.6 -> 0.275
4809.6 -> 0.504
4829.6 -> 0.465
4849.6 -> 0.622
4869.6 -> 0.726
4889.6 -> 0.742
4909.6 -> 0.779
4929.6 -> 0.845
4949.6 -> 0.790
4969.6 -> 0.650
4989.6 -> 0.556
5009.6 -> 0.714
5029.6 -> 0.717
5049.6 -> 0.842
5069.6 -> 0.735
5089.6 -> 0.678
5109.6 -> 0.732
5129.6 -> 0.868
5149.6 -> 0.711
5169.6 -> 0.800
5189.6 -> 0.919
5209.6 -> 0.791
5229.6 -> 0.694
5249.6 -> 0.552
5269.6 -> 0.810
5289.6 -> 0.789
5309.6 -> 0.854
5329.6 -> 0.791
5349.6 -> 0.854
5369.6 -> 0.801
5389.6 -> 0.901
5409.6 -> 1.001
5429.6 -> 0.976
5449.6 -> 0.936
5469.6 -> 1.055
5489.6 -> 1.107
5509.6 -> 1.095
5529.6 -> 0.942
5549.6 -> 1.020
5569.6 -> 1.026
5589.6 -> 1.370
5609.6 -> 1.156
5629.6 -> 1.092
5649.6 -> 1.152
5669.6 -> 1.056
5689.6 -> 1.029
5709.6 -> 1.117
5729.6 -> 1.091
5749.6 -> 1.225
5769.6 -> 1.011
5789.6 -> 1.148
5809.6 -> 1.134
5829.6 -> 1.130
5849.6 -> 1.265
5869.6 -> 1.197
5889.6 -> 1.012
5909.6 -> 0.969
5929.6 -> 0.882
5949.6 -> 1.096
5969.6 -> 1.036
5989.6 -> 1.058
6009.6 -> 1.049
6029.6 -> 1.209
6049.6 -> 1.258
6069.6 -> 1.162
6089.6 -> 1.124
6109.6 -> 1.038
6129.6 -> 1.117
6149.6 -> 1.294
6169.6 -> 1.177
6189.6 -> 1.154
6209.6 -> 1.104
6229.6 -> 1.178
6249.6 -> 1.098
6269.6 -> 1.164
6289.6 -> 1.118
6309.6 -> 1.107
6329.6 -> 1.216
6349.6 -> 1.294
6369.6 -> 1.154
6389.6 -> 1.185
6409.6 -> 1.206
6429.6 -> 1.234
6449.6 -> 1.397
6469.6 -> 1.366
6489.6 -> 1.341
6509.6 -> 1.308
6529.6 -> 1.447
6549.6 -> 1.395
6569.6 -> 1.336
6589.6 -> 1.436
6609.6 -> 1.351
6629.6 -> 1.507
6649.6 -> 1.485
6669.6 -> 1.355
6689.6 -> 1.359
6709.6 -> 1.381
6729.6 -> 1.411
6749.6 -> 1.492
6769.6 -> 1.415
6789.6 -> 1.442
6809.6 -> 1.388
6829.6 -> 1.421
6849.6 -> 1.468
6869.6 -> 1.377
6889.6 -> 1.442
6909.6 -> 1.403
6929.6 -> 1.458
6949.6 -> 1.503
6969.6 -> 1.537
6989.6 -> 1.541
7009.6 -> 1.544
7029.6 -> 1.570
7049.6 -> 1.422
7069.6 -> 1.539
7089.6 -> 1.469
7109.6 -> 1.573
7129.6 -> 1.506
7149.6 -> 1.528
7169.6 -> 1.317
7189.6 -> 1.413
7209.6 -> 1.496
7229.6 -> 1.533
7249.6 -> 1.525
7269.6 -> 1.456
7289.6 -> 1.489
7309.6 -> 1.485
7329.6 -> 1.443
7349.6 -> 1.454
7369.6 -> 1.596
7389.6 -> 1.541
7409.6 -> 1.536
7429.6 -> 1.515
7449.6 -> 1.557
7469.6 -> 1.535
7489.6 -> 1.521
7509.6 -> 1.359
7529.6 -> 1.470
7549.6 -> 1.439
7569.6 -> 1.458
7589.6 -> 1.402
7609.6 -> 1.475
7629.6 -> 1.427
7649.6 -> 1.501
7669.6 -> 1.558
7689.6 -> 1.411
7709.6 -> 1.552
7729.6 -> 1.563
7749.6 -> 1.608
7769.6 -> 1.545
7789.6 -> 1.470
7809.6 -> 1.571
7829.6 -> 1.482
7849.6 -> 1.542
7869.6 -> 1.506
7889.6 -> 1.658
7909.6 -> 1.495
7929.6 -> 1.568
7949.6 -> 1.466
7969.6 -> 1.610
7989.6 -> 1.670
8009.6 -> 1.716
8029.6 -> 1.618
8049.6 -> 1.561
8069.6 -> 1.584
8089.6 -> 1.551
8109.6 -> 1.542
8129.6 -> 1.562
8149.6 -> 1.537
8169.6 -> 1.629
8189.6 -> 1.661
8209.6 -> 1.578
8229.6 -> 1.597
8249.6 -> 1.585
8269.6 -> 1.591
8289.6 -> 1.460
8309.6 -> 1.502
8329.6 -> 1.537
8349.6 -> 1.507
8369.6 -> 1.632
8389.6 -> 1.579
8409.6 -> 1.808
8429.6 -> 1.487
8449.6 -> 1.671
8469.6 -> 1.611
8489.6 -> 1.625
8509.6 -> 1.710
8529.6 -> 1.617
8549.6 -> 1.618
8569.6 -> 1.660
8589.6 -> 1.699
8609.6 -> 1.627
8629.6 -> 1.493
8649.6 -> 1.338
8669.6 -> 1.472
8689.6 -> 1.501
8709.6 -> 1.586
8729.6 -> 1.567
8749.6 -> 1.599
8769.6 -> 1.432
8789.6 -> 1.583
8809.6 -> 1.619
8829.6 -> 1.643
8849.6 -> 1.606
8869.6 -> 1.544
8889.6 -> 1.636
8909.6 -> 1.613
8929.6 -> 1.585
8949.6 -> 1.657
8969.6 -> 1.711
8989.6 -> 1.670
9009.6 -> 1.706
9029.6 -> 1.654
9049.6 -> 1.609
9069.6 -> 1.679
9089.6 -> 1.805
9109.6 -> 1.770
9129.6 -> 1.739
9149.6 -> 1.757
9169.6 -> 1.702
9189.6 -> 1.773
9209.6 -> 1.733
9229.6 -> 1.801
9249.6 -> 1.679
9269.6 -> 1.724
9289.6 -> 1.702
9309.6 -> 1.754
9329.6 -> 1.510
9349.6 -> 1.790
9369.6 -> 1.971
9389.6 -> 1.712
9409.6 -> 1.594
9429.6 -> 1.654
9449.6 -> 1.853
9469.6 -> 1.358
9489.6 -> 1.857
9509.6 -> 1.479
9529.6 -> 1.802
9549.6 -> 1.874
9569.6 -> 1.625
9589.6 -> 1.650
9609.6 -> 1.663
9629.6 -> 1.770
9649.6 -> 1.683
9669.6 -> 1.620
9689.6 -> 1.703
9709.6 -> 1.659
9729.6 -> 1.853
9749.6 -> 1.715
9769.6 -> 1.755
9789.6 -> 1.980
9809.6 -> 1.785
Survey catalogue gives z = 0.218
